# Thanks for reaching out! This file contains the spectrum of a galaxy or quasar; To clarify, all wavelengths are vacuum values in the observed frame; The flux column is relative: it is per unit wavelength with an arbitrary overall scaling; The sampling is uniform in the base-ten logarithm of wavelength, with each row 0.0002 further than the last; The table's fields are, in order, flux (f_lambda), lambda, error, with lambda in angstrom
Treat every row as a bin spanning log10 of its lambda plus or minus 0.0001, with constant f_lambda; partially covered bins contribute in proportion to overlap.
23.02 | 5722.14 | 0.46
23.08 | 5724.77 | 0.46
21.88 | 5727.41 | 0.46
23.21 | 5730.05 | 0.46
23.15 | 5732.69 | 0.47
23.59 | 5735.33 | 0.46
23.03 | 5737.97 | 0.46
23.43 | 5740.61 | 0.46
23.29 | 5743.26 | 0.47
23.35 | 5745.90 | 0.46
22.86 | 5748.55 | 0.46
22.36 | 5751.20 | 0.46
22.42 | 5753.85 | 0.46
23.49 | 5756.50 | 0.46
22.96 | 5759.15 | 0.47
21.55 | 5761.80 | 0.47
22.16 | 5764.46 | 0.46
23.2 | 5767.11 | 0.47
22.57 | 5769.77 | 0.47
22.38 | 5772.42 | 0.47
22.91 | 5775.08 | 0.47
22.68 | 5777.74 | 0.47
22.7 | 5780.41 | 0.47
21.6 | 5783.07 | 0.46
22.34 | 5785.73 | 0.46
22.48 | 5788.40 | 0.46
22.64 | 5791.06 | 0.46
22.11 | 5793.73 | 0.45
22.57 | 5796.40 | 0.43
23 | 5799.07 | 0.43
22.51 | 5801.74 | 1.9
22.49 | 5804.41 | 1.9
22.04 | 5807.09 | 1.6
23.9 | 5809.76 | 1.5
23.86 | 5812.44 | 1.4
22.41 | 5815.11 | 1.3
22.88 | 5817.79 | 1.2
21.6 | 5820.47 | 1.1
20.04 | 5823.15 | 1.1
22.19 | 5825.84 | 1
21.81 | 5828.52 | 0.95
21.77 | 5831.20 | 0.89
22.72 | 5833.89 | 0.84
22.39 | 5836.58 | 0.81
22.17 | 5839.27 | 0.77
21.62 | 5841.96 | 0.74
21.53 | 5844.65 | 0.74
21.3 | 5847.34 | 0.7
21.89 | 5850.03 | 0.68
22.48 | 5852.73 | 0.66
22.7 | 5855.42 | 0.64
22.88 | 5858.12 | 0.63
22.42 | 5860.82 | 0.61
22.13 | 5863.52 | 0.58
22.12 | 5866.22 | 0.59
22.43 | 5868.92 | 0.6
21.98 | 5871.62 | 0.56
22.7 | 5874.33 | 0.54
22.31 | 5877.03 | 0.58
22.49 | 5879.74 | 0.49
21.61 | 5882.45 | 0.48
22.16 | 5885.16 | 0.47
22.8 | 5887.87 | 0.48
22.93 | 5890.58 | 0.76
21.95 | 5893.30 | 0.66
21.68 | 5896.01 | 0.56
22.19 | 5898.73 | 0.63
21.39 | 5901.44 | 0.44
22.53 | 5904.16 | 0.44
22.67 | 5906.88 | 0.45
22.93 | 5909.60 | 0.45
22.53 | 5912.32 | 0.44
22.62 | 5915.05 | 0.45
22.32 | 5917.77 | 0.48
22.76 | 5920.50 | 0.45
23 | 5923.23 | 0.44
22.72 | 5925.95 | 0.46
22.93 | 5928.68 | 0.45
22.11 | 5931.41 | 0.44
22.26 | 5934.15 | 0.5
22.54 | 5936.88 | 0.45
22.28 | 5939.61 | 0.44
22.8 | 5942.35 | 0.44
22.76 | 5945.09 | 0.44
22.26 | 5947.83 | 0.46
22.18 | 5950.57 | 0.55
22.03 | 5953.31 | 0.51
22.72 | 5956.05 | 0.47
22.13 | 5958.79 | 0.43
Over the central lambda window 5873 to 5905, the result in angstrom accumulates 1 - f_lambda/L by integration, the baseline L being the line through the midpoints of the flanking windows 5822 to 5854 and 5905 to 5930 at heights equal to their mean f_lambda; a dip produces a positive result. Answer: 0.25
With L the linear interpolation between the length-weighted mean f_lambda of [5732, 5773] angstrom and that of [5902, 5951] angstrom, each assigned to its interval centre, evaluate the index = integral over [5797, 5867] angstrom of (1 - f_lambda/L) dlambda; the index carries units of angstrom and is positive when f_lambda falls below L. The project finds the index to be 1.4 angstrom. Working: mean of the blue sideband 22.9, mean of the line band 22.3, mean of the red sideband 22.6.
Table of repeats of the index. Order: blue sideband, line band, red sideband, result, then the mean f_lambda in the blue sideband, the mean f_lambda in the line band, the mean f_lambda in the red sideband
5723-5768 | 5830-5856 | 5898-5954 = 0.7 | 22.9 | 22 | 22.5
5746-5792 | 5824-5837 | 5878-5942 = 0.2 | 22.6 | 22.1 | 22.4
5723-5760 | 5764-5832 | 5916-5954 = 1.3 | 23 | 22.4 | 22.5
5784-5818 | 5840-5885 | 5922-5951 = 0.9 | 22.7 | 22.2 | 22.5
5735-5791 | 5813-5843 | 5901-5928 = 0.9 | 22.7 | 22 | 22.6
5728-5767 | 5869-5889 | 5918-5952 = 0.3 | 22.9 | 22.3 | 22.5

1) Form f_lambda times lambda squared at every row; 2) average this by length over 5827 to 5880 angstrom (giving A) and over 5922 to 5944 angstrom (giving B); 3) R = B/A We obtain 1.05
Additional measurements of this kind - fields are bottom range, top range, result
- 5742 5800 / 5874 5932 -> 1.04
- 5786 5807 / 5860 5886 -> 1.01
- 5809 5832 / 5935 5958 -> 1.05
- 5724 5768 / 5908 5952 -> 1.05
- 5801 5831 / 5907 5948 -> 1.05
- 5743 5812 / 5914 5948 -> 1.05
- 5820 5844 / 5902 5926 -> 1.07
